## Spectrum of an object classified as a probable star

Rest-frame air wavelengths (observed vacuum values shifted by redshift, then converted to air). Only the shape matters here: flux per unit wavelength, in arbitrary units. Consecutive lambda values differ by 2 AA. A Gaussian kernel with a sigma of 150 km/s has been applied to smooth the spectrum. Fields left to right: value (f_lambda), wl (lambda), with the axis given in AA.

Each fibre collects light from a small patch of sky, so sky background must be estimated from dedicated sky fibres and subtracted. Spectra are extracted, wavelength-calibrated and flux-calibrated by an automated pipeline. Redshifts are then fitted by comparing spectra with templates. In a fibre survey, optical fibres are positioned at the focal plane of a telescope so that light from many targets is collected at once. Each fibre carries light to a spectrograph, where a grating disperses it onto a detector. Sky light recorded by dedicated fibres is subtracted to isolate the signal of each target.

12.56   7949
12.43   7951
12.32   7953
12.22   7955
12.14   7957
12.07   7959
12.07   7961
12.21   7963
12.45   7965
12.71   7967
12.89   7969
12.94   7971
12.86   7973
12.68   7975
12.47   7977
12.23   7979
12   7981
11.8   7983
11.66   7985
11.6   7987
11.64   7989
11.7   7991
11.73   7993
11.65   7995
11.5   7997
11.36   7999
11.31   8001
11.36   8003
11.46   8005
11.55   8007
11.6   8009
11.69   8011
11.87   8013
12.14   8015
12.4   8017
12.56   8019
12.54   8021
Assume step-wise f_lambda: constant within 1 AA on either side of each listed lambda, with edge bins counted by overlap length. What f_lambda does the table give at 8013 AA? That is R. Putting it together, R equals 11.87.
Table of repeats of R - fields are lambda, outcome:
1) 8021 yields 12.54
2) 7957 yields 12.14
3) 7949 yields 12.56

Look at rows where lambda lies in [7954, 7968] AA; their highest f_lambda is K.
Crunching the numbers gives 12.71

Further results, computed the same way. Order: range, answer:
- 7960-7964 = 12.21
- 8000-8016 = 12.14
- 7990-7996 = 11.73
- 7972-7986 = 12.86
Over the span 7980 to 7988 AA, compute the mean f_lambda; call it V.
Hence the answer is 11.8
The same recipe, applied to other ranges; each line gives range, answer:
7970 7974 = 12.9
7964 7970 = 12.7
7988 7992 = 11.7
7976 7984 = 12.1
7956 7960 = 12.1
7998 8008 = 11.4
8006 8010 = 11.6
